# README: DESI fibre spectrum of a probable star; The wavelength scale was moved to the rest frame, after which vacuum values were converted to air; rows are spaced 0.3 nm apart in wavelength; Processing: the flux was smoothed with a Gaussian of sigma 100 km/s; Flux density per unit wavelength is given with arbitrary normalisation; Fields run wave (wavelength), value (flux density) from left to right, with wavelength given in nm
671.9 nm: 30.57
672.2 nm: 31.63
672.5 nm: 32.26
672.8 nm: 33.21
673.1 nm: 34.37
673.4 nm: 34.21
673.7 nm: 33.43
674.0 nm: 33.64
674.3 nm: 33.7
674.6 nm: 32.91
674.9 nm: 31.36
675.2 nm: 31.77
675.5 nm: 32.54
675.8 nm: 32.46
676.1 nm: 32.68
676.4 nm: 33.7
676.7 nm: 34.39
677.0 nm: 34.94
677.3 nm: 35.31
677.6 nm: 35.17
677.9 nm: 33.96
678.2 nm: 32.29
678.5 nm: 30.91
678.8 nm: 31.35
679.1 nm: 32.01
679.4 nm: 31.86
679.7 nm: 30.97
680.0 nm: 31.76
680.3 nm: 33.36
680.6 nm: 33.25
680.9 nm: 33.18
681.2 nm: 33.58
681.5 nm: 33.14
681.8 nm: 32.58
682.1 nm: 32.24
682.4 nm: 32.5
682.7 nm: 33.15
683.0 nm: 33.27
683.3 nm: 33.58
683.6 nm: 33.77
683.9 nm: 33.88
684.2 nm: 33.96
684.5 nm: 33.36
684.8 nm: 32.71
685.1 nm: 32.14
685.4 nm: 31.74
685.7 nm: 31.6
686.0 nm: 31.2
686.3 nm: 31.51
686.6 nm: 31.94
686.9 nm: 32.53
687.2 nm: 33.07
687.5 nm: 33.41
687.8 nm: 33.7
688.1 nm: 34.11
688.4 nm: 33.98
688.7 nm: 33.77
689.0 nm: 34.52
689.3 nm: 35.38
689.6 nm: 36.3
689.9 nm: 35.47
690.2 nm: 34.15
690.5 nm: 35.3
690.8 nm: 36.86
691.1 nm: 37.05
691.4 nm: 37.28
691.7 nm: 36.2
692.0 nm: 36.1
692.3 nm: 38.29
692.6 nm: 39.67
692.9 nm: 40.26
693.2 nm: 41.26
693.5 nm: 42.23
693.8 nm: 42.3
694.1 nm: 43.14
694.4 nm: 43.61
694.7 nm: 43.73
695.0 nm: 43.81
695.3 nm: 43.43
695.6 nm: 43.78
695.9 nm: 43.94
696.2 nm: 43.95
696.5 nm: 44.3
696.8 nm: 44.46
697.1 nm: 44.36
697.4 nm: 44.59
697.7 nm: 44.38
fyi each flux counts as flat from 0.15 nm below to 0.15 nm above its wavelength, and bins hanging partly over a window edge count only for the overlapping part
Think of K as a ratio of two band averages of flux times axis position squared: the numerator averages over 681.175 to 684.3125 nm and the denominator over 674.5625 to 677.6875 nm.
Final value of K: 1.02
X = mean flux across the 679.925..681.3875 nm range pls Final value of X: 33.1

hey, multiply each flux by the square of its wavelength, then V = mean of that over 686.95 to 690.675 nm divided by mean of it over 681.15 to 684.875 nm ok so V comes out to 1.05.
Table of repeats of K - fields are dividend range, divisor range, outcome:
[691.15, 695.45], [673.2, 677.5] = 1.29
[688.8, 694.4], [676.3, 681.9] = 1.19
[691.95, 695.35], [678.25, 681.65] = 1.34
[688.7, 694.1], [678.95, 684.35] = 1.18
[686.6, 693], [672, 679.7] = 1.12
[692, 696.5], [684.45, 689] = 1.32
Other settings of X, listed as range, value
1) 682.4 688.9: 33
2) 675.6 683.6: 33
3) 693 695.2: 42.8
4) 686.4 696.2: 37.9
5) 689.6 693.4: 37.3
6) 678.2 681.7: 32.3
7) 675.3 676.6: 32.9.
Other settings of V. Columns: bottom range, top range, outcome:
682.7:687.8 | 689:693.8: 1.17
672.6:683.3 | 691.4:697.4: 1.33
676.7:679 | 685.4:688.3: 1.00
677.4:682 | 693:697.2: 1.39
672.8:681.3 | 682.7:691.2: 1.05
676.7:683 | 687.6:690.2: 1.08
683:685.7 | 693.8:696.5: 1.36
